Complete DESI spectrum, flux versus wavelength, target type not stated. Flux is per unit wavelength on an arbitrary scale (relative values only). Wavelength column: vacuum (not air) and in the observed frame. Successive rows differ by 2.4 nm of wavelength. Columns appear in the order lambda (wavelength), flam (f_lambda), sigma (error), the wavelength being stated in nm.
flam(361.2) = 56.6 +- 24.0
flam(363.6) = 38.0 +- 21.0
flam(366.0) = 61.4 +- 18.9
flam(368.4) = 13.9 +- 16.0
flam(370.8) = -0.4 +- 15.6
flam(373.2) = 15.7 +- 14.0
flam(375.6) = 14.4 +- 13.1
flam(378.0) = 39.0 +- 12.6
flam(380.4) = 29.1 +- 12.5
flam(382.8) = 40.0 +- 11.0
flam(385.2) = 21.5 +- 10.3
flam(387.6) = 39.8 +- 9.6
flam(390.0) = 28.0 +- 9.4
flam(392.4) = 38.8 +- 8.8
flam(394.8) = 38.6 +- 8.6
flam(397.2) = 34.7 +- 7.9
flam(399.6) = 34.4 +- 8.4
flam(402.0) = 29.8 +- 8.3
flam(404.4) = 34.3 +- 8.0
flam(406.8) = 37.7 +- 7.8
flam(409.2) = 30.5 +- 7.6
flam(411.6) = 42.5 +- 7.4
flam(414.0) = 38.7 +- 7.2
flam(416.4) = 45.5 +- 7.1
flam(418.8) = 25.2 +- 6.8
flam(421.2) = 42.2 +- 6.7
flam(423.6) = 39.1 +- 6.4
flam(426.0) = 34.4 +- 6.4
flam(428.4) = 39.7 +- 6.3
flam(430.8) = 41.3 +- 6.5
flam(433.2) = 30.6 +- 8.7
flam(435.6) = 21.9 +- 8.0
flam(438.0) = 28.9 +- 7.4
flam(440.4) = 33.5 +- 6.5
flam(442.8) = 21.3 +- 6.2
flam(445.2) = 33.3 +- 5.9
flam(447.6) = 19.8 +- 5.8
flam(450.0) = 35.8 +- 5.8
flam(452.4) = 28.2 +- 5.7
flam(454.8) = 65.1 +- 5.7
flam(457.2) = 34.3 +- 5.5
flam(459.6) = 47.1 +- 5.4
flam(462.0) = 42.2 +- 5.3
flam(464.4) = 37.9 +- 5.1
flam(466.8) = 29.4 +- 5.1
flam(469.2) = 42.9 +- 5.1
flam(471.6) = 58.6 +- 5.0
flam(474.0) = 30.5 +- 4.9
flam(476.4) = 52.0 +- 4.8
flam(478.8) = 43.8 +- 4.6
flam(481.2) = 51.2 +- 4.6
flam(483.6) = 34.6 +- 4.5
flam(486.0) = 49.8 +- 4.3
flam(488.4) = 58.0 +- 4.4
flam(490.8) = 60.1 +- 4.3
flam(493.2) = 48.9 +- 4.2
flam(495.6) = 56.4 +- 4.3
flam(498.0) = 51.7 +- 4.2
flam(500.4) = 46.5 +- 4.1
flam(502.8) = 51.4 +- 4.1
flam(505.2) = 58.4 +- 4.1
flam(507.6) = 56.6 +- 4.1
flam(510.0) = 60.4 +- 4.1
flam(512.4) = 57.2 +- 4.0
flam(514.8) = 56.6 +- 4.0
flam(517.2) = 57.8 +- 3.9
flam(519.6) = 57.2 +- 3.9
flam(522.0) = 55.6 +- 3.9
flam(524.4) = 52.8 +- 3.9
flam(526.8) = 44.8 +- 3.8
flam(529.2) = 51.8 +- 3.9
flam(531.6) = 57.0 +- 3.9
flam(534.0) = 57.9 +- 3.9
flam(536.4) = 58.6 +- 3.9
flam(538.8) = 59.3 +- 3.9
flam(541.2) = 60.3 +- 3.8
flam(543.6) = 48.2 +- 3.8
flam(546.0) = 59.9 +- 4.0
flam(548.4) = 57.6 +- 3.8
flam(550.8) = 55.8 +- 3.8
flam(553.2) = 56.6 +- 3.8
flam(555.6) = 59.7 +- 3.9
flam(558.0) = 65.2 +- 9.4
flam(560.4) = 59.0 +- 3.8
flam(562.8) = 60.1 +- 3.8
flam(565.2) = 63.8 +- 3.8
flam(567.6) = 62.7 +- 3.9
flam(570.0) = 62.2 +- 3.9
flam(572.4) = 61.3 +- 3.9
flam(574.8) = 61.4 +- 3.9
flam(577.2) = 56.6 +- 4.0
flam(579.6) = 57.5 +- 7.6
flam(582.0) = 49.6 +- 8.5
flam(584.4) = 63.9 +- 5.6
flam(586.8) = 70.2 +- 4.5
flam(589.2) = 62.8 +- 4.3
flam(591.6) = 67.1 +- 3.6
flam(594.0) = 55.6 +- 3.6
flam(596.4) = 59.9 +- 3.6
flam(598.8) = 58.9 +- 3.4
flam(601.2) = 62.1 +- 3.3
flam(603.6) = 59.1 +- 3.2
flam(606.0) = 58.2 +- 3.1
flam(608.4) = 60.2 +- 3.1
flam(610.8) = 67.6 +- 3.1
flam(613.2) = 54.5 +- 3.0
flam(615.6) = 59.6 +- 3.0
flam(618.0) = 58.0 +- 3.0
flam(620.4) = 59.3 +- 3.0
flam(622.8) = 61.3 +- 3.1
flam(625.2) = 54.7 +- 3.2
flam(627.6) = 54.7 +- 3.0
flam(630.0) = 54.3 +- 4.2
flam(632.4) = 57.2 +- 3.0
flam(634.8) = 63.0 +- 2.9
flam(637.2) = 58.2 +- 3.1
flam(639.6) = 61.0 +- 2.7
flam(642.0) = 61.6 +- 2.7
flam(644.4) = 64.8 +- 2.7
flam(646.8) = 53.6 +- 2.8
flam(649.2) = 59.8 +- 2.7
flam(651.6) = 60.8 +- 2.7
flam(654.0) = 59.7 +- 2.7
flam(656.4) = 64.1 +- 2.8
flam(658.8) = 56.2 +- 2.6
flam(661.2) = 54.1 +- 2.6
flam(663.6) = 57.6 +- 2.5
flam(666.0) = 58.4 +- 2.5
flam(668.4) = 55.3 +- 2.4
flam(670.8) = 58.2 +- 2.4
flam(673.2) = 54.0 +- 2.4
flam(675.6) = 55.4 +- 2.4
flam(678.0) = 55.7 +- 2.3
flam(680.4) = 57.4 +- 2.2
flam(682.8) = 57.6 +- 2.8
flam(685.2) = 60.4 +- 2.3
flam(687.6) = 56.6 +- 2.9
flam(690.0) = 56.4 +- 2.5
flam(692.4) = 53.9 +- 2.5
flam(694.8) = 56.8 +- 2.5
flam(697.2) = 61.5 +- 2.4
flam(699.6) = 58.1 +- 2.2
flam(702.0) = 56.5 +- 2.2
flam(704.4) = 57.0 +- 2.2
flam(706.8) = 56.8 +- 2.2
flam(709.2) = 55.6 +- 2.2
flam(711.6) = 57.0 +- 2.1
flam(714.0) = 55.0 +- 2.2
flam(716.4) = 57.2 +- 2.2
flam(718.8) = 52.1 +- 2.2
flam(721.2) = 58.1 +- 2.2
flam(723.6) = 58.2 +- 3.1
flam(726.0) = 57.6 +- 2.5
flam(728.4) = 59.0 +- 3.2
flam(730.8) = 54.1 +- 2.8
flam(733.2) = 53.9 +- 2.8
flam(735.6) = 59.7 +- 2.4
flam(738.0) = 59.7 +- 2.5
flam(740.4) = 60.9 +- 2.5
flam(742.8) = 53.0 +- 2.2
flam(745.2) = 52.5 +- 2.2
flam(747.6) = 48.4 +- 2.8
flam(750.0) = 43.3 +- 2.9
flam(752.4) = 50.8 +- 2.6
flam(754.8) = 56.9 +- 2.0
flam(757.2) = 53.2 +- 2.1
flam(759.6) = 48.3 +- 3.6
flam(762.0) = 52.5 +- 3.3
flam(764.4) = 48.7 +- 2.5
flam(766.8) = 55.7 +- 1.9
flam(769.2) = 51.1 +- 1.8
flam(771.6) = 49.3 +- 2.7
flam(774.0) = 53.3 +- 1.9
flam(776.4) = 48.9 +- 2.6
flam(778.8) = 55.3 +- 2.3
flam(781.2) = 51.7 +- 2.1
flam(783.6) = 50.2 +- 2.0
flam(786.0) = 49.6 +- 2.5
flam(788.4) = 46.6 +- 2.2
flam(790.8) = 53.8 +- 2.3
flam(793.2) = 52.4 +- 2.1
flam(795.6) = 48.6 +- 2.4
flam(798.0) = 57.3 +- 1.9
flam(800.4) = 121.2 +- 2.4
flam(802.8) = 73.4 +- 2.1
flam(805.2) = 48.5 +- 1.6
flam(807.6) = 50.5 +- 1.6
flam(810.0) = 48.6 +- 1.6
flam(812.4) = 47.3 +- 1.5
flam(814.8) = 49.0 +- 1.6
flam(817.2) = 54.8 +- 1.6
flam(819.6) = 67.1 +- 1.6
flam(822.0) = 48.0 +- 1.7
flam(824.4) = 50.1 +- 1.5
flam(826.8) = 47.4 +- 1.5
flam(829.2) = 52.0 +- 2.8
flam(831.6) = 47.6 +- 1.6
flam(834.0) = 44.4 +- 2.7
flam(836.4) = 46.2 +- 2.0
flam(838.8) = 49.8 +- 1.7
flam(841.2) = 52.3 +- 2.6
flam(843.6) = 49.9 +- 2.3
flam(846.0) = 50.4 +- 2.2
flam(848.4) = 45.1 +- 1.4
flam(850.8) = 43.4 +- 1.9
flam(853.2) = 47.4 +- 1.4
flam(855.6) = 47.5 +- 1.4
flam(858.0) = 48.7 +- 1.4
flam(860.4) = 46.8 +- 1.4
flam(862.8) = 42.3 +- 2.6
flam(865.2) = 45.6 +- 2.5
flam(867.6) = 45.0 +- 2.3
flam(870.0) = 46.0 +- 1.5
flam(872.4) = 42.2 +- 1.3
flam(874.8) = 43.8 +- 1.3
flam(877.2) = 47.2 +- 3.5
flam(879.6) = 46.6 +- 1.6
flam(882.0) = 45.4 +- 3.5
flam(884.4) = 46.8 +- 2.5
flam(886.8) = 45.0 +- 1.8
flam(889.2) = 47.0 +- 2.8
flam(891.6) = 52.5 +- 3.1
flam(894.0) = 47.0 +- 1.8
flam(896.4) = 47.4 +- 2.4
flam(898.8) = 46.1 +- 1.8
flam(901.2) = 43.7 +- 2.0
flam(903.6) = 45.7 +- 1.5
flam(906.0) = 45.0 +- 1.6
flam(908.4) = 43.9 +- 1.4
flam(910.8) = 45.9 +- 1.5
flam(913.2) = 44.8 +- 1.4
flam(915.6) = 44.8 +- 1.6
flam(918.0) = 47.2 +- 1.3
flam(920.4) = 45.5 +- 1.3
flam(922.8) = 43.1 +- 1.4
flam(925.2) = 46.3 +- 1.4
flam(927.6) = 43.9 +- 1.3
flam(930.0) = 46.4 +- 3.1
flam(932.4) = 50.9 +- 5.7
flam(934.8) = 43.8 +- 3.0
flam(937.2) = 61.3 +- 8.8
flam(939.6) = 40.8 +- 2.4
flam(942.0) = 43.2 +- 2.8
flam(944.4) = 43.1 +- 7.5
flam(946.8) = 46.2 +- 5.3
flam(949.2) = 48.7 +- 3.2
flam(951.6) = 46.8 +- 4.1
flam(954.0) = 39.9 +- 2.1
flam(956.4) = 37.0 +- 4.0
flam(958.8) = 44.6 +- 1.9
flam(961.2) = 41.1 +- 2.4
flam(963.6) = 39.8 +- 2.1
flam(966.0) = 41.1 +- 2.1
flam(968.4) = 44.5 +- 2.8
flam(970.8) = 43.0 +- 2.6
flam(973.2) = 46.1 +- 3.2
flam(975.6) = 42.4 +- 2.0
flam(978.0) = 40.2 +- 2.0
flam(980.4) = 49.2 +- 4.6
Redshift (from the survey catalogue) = 0.22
